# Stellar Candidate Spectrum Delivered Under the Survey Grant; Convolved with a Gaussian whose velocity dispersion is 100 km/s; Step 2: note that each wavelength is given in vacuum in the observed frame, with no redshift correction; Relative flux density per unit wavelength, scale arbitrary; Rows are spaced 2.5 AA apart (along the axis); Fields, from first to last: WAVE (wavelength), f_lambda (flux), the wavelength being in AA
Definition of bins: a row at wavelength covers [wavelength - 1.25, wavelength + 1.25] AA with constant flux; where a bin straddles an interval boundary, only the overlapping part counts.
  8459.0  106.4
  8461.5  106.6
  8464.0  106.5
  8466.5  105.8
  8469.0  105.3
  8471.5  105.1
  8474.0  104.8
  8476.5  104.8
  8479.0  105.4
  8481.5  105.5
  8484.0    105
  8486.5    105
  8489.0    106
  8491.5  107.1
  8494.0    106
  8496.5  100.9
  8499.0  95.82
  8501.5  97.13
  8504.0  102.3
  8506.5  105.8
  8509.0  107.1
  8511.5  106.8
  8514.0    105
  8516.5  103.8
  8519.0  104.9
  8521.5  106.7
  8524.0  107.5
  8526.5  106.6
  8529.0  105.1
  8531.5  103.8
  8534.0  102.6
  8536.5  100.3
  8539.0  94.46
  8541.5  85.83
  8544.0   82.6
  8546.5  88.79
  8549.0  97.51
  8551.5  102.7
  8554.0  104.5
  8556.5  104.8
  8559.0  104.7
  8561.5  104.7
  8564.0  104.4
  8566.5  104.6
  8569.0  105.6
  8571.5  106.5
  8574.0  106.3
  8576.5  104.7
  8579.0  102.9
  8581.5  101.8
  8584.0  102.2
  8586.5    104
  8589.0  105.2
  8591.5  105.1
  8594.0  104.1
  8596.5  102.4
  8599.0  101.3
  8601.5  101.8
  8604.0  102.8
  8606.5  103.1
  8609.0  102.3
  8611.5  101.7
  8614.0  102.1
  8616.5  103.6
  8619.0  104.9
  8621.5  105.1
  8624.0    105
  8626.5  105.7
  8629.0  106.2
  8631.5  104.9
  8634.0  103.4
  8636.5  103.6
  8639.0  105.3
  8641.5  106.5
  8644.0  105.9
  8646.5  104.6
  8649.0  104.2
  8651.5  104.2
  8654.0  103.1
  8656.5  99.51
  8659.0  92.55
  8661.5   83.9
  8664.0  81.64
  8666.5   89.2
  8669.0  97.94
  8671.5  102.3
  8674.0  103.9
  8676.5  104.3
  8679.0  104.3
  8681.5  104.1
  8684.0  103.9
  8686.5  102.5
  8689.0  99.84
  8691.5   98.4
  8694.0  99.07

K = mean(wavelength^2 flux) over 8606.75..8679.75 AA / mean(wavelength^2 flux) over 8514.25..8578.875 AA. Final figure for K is 1.0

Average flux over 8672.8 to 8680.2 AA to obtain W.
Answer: 104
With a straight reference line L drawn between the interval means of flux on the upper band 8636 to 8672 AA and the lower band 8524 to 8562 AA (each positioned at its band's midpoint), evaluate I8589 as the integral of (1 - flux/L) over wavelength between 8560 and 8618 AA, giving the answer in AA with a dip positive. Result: -2.61 AA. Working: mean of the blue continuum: 99.4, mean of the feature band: 104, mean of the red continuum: 98.8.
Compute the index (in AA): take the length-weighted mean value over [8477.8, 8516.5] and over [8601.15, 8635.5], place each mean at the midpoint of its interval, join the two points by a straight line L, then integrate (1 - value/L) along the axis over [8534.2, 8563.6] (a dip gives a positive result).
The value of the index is 1.8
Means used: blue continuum 104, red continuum 104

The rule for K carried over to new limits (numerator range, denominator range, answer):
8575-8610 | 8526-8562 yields 1.05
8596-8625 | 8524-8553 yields 1.07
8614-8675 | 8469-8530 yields 1.00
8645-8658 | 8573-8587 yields 1.01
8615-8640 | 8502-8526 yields 1.02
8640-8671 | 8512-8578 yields 0.99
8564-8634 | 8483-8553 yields 1.04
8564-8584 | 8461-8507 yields 1.02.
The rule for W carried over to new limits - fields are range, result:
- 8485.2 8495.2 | 106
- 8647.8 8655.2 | 104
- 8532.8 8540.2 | 99.1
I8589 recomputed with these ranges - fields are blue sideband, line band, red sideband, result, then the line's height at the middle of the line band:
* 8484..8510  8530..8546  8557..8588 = 1.40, 104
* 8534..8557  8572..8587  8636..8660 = -0.85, 98.2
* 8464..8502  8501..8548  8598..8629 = 1.36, 104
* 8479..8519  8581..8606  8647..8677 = -0.75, 100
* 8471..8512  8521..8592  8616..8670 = 0.59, 103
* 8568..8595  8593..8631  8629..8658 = 0.27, 104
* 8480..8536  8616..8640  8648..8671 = -1.89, 97.2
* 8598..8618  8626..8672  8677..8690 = 1.18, 103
